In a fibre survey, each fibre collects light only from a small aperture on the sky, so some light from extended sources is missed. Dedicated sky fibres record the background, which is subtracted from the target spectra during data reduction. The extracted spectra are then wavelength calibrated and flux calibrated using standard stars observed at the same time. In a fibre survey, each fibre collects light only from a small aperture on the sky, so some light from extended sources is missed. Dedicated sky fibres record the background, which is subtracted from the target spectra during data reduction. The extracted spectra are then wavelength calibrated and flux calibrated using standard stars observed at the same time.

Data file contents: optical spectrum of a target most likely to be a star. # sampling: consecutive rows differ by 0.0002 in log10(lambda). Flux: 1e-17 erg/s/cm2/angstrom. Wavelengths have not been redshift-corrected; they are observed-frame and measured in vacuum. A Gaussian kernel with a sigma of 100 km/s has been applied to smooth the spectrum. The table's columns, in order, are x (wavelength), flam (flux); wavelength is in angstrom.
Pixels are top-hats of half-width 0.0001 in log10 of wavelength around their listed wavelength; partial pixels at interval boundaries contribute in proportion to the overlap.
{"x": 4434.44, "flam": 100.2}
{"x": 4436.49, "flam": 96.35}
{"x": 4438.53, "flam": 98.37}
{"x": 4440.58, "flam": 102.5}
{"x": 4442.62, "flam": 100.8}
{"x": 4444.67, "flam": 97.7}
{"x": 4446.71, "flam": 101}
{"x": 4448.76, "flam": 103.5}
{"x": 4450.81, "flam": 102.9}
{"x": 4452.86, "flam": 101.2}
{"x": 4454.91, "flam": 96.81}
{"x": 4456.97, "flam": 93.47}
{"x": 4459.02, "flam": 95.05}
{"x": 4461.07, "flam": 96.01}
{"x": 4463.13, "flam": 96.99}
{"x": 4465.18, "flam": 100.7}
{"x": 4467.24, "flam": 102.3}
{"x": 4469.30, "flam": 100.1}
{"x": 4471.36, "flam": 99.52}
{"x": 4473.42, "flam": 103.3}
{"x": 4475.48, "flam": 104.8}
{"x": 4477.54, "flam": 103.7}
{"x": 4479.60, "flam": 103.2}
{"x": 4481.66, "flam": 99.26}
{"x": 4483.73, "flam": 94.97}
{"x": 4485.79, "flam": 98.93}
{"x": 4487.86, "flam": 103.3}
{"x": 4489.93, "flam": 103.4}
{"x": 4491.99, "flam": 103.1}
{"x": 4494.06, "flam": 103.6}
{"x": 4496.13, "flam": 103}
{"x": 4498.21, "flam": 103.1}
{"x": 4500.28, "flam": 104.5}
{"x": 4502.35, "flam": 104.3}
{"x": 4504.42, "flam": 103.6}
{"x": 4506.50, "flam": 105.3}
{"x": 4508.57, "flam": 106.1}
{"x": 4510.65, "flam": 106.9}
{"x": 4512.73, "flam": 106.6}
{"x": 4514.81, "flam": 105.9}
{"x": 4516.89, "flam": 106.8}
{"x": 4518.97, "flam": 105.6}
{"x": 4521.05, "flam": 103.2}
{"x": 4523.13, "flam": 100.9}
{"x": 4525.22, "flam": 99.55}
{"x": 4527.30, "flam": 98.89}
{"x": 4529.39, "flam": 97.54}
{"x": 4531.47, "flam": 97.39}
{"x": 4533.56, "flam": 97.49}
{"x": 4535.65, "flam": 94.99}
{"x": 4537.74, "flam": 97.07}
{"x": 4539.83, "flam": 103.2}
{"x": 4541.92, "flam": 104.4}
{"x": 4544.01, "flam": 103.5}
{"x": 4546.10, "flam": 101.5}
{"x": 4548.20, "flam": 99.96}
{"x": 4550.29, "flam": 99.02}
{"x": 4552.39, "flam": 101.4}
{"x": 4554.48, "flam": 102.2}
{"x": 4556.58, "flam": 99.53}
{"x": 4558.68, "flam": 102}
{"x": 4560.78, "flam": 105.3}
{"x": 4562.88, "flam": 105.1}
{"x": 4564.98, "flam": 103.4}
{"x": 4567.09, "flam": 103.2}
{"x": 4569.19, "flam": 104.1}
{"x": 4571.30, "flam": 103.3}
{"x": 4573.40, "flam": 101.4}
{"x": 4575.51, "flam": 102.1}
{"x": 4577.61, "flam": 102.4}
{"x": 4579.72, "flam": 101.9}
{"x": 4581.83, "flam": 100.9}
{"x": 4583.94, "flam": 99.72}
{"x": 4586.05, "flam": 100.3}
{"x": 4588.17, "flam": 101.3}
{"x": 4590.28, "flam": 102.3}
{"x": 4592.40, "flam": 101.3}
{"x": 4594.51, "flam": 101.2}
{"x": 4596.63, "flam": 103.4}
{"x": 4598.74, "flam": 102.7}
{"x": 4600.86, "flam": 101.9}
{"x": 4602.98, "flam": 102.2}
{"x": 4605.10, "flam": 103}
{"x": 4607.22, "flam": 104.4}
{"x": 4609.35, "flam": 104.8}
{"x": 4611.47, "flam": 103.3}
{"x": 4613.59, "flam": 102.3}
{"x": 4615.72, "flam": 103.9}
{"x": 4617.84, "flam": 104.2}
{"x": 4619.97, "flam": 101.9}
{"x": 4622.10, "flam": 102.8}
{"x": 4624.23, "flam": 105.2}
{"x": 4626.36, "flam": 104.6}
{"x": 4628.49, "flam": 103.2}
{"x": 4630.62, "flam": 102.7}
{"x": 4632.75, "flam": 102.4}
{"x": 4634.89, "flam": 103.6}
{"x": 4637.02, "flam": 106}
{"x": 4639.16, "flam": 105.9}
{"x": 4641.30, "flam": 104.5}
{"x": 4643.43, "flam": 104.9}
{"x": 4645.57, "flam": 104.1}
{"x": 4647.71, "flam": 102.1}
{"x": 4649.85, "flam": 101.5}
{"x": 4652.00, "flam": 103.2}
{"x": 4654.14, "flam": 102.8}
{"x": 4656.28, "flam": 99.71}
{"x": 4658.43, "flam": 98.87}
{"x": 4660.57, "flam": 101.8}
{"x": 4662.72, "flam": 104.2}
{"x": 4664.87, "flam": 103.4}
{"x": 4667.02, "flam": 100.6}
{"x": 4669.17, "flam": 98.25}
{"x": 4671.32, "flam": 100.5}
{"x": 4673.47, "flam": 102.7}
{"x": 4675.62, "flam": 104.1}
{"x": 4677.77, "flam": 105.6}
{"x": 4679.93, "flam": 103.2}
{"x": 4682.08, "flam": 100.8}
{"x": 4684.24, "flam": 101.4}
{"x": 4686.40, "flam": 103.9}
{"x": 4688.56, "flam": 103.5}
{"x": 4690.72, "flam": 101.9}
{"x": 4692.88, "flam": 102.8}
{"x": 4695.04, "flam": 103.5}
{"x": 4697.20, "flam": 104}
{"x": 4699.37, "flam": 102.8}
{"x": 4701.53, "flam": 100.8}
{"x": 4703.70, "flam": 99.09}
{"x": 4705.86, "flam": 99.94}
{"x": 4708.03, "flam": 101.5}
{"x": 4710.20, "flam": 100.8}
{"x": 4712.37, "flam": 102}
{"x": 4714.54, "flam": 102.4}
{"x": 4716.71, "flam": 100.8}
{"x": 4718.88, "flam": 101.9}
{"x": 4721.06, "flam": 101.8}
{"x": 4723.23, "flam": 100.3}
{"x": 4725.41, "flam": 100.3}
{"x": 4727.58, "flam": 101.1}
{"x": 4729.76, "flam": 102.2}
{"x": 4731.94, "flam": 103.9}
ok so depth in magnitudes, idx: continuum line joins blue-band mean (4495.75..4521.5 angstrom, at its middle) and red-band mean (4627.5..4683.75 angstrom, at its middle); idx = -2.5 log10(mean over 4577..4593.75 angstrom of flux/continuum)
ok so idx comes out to 0.03 mag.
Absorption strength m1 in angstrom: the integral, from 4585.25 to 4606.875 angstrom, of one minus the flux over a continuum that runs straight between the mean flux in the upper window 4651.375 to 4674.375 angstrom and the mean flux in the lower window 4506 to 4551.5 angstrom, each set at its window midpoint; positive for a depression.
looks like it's -0.09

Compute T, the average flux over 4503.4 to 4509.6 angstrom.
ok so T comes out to 105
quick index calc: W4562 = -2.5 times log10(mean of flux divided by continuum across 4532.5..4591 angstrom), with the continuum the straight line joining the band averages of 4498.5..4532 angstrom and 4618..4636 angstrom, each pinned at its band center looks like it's 0.02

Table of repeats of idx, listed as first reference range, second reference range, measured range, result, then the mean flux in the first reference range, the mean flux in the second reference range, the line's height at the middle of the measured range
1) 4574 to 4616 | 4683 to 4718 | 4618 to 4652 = -0.02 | 102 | 102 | 102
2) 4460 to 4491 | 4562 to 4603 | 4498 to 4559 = -0.01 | 101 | 102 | 101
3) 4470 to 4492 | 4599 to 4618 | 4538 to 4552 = 0.01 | 102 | 103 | 102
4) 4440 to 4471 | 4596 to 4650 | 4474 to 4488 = -0.01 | 99.4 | 104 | 100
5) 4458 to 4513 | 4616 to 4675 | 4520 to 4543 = 0.03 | 102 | 103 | 102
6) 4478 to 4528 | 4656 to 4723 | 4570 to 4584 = 0.01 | 103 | 102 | 103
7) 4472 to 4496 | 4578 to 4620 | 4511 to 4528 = -0.02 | 102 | 102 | 102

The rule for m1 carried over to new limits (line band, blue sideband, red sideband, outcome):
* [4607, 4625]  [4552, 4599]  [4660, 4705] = -0.23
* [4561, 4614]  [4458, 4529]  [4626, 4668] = 0.08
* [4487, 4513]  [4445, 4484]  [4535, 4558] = -1.03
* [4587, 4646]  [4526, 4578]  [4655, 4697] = -0.94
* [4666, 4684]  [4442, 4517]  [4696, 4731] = -0.09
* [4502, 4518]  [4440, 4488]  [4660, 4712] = -0.84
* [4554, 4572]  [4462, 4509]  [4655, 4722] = -0.19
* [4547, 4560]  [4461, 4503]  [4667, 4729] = 0.12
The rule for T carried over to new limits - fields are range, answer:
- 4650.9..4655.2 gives 103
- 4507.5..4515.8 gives 106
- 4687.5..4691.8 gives 103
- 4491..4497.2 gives 103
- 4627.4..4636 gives 103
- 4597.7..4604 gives 102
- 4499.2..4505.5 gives 104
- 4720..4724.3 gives 101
